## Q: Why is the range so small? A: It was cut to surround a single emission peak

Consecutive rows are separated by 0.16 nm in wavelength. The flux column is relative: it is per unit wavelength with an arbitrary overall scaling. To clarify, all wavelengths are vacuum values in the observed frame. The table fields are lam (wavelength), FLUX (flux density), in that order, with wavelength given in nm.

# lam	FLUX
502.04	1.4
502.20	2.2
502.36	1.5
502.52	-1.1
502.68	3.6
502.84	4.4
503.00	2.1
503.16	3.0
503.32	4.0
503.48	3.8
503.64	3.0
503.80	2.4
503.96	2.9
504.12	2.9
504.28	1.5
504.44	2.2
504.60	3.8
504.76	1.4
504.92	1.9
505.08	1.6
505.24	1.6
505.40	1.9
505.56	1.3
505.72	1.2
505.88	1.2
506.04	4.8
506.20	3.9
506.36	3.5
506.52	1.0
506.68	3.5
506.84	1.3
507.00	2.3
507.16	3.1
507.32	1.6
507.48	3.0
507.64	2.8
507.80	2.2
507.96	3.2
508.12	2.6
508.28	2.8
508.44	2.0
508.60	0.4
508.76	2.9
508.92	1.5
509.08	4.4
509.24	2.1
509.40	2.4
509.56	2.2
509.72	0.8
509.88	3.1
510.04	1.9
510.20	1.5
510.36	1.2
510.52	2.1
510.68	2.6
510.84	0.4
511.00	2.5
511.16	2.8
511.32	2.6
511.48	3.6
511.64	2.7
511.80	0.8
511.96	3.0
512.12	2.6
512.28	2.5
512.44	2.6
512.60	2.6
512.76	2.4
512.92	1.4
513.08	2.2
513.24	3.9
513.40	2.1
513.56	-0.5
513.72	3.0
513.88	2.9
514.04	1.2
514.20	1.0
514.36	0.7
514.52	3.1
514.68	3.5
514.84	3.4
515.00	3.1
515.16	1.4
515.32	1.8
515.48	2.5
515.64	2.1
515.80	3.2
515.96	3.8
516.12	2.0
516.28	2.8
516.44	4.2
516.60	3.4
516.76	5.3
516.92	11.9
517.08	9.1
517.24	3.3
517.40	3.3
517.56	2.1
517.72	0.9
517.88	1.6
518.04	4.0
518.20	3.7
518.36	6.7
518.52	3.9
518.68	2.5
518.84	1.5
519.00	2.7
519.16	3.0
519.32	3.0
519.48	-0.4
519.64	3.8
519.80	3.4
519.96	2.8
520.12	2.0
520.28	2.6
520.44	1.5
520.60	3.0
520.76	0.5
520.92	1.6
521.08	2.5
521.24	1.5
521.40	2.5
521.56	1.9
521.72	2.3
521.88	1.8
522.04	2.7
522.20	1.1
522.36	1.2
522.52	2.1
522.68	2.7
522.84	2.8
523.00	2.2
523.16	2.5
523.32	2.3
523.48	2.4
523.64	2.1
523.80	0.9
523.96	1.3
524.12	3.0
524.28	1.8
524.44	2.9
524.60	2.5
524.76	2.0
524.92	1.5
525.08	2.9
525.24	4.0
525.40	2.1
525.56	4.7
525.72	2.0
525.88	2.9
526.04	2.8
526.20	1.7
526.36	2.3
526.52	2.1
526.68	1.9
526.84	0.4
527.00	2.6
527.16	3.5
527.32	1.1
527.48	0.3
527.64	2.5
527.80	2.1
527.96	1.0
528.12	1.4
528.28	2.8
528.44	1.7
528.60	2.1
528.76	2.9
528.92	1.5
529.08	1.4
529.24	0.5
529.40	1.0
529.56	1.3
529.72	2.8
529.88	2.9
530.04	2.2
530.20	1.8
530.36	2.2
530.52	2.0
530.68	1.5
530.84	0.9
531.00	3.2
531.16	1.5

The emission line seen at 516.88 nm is Mg II 2798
